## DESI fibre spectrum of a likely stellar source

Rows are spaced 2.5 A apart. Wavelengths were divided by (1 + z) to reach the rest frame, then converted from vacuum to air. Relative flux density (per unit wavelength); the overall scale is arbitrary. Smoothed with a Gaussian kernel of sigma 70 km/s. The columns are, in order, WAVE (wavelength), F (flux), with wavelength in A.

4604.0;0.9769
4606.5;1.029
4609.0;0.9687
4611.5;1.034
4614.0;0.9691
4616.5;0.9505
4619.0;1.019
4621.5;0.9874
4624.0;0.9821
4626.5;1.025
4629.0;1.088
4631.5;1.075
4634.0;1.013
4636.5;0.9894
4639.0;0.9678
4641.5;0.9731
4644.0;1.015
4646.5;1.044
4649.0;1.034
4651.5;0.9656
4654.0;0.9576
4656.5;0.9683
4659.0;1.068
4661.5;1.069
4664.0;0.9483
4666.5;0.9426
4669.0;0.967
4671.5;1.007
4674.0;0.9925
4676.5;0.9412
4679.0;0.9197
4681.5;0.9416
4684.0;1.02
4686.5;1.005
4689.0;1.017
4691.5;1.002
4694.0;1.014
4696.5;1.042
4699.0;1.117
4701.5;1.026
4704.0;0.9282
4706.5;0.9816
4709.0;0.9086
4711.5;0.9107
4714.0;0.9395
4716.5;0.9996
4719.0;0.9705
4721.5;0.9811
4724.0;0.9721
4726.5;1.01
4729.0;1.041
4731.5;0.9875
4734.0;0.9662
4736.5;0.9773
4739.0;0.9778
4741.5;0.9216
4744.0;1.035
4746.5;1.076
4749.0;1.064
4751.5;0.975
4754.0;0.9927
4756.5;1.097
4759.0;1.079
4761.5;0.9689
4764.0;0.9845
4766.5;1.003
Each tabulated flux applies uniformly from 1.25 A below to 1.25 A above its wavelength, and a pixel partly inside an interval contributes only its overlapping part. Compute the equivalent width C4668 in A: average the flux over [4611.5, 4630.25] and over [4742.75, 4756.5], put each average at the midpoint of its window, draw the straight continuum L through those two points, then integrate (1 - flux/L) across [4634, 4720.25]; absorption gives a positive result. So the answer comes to 2.51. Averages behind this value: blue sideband 1.01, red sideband 1.03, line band 0.988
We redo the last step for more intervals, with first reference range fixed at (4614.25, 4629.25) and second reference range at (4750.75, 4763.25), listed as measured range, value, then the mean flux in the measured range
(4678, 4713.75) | 0.9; 0.987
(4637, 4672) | 0.4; 0.994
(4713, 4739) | 0.8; 0.985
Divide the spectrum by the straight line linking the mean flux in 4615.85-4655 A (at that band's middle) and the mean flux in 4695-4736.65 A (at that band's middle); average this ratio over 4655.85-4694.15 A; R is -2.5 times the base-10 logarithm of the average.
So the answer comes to 0.01 mag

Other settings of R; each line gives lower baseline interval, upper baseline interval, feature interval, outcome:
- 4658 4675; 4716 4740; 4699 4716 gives 0.03 mag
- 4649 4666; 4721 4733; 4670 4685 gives 0.03 mag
